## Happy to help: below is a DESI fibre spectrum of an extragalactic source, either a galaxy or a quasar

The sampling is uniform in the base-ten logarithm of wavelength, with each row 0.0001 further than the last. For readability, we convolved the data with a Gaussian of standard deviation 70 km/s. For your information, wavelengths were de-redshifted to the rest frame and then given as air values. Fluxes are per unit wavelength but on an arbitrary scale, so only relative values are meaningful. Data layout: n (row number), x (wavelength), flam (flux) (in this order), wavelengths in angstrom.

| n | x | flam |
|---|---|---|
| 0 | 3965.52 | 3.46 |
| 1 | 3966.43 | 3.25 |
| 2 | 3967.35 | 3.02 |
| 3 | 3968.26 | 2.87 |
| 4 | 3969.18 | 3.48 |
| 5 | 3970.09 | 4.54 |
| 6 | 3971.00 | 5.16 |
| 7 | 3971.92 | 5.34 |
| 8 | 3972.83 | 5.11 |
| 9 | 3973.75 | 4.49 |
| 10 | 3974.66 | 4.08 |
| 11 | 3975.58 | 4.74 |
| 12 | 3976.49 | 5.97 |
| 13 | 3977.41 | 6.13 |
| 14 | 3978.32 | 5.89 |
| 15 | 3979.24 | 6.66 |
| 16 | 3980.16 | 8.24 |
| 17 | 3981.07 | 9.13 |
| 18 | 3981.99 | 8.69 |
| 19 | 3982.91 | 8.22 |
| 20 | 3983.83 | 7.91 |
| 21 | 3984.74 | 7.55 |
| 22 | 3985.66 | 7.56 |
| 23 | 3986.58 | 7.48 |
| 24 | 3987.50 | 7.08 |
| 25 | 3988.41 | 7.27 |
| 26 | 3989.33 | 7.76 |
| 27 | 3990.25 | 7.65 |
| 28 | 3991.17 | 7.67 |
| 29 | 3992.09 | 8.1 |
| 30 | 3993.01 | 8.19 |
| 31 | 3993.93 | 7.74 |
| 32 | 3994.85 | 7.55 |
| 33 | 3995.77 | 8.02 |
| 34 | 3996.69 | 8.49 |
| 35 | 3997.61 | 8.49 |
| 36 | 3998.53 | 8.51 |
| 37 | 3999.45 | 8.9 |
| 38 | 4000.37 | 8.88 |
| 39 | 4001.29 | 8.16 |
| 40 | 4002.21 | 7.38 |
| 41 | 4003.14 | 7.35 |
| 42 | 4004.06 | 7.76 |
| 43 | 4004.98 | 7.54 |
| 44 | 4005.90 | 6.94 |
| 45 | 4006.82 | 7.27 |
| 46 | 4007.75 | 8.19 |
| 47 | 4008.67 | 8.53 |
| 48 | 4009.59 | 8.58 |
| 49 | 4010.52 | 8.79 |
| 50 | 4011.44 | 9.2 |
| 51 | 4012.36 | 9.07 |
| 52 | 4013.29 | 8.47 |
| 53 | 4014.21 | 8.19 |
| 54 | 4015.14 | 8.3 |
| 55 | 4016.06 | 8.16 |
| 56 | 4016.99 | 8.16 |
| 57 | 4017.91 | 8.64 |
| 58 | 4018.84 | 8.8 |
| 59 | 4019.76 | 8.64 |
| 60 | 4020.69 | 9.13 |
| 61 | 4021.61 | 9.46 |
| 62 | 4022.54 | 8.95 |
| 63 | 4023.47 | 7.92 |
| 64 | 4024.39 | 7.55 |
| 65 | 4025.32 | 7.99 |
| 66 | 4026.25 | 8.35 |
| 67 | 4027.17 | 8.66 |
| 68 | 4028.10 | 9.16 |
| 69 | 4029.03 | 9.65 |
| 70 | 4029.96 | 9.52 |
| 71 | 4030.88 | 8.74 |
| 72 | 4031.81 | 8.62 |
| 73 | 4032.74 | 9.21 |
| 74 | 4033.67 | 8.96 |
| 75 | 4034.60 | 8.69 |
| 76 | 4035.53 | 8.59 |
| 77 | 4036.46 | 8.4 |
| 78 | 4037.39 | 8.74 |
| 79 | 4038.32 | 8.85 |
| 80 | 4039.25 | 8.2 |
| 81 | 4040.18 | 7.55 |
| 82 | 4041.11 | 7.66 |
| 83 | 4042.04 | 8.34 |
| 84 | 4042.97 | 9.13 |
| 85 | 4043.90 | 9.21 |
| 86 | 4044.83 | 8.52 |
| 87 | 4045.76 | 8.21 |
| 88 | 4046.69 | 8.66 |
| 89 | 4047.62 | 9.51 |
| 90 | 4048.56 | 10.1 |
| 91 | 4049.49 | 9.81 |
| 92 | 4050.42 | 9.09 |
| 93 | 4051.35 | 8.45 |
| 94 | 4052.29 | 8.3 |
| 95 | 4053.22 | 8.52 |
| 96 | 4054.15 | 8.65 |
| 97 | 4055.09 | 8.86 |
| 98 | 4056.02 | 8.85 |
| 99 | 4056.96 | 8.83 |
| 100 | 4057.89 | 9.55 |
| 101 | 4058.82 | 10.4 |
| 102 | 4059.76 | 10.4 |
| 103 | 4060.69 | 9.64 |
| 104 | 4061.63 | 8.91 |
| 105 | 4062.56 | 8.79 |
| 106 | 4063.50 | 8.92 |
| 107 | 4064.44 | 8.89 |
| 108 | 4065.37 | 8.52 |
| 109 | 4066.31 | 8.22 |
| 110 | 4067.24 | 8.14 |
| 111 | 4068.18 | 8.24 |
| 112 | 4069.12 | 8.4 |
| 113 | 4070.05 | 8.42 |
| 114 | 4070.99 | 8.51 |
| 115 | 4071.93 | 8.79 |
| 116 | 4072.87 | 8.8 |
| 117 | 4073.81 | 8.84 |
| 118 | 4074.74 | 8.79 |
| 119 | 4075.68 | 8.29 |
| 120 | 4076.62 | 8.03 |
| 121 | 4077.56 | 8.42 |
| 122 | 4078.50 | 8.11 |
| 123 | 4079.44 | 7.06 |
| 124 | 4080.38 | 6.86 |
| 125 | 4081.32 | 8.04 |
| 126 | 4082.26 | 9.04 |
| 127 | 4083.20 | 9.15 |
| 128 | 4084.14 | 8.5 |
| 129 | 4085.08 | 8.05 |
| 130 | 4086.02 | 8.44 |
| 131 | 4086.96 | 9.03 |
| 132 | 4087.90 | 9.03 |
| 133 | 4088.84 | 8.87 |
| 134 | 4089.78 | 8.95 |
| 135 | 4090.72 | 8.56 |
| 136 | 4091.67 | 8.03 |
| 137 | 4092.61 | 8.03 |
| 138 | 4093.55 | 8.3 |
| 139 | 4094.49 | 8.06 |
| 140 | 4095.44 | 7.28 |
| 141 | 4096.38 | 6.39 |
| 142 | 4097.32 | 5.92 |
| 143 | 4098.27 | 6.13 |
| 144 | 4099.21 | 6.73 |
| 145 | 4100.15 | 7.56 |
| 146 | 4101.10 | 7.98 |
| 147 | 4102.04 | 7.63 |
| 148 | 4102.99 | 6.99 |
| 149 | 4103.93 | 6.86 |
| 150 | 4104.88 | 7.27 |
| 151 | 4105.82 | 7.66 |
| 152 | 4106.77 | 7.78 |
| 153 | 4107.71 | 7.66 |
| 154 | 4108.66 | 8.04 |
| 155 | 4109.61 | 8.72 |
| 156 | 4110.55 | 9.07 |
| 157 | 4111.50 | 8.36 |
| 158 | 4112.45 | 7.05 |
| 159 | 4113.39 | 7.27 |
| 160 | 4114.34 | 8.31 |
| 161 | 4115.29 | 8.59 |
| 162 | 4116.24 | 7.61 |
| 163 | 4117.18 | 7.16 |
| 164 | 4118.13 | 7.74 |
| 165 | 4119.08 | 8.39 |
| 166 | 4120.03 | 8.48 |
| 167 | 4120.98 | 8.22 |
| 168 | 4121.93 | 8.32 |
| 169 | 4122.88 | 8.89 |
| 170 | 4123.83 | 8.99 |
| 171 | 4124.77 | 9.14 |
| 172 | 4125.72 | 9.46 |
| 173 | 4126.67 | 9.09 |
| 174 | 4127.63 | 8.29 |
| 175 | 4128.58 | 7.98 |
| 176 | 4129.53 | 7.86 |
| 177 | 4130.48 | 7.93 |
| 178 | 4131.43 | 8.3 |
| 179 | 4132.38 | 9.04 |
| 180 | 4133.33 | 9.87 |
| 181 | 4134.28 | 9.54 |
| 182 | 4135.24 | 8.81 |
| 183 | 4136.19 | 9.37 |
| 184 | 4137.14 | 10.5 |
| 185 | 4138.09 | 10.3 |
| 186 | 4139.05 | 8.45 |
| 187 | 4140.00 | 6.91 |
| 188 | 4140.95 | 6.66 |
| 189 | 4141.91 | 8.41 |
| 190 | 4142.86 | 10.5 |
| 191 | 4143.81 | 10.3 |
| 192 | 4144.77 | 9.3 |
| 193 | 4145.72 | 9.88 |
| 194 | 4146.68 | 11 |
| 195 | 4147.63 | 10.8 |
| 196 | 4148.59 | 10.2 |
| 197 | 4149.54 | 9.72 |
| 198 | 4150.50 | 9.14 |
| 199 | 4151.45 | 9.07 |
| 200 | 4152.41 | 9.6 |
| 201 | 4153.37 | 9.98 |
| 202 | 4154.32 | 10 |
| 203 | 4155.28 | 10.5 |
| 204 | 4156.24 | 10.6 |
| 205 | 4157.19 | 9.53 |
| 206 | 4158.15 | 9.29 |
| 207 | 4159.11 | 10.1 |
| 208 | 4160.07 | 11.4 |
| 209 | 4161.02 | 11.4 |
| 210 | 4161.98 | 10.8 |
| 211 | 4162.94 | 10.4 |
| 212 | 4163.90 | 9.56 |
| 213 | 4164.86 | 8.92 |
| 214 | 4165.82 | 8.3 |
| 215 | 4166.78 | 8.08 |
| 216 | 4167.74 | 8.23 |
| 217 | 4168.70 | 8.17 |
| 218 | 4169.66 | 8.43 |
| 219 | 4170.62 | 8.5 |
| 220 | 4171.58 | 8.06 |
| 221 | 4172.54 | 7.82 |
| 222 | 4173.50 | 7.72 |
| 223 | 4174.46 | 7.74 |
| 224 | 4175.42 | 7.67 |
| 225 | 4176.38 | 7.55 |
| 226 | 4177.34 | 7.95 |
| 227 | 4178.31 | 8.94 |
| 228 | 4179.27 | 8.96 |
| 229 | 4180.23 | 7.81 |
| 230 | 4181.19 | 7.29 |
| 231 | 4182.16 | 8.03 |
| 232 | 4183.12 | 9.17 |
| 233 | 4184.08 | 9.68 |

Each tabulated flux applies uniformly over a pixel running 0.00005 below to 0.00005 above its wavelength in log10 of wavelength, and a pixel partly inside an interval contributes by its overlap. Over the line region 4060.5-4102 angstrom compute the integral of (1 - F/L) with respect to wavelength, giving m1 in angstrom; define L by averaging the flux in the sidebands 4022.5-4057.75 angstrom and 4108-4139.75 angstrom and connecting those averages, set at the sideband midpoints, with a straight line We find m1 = 2.11 angstrom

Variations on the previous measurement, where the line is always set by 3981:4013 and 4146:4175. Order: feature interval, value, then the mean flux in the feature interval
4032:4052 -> -0.8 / 8.75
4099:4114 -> 2.1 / 7.69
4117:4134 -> 1.1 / 8.54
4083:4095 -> 0.4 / 8.52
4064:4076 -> 0.2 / 8.53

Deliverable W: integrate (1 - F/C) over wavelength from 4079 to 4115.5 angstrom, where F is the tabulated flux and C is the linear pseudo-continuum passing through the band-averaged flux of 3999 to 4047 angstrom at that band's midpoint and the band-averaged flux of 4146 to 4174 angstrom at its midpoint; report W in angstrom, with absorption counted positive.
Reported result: 4.65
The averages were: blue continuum 8.47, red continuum 9.49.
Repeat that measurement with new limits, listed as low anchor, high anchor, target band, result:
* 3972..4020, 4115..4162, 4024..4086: -2.8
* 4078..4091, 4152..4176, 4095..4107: 2.1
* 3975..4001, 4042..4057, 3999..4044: -0.7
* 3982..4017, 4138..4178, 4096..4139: 3.6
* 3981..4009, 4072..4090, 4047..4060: -1.5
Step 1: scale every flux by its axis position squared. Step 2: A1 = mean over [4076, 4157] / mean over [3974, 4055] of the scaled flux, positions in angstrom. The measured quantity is 1.09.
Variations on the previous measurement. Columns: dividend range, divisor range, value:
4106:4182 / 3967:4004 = 1.38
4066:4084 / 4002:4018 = 1.06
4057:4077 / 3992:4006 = 1.14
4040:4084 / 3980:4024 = 1.09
